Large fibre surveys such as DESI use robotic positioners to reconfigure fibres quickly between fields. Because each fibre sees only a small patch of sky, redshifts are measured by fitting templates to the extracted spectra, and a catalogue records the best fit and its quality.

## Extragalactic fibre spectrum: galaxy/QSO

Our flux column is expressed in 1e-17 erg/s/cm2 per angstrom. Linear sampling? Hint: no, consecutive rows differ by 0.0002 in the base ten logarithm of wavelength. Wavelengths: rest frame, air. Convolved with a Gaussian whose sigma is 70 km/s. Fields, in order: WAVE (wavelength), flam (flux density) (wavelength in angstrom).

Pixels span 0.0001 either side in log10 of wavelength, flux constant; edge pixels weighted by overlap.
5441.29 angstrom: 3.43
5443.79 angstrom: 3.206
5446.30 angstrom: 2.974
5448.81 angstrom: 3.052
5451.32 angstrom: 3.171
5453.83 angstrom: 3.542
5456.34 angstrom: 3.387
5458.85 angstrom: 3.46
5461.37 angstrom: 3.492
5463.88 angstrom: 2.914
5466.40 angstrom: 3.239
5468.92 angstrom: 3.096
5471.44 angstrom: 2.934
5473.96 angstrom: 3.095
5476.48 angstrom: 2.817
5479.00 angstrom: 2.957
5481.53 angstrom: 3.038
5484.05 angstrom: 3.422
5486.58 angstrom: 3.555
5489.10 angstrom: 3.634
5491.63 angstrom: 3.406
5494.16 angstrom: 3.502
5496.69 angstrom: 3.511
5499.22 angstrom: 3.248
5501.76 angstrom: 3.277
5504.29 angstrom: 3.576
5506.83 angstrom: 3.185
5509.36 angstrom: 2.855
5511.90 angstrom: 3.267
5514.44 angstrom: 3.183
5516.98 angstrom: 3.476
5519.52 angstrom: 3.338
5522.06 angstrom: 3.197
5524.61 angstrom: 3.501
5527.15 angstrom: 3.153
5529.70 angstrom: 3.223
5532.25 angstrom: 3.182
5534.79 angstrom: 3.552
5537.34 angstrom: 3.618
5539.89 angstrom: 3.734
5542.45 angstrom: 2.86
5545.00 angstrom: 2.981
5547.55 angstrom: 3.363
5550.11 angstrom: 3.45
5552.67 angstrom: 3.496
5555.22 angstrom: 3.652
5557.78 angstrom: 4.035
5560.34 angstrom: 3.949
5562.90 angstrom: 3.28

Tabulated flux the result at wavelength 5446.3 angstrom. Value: 2.974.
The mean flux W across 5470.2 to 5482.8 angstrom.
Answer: 2.97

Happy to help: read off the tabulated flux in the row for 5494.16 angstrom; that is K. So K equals 3.502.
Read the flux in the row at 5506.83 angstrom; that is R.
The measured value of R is 3.185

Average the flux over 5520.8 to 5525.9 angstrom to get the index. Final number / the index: 3.35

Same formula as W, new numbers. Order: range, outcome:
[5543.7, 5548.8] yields 3.17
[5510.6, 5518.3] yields 3.31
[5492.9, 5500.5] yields 3.42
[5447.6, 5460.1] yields 3.33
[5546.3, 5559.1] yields 3.6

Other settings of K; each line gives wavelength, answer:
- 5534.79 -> 3.552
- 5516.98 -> 3.476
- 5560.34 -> 3.949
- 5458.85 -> 3.46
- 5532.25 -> 3.182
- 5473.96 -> 3.095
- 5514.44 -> 3.183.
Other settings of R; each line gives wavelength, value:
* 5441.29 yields 3.43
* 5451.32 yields 3.171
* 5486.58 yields 3.555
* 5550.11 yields 3.45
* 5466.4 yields 3.239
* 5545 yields 2.981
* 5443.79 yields 3.206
